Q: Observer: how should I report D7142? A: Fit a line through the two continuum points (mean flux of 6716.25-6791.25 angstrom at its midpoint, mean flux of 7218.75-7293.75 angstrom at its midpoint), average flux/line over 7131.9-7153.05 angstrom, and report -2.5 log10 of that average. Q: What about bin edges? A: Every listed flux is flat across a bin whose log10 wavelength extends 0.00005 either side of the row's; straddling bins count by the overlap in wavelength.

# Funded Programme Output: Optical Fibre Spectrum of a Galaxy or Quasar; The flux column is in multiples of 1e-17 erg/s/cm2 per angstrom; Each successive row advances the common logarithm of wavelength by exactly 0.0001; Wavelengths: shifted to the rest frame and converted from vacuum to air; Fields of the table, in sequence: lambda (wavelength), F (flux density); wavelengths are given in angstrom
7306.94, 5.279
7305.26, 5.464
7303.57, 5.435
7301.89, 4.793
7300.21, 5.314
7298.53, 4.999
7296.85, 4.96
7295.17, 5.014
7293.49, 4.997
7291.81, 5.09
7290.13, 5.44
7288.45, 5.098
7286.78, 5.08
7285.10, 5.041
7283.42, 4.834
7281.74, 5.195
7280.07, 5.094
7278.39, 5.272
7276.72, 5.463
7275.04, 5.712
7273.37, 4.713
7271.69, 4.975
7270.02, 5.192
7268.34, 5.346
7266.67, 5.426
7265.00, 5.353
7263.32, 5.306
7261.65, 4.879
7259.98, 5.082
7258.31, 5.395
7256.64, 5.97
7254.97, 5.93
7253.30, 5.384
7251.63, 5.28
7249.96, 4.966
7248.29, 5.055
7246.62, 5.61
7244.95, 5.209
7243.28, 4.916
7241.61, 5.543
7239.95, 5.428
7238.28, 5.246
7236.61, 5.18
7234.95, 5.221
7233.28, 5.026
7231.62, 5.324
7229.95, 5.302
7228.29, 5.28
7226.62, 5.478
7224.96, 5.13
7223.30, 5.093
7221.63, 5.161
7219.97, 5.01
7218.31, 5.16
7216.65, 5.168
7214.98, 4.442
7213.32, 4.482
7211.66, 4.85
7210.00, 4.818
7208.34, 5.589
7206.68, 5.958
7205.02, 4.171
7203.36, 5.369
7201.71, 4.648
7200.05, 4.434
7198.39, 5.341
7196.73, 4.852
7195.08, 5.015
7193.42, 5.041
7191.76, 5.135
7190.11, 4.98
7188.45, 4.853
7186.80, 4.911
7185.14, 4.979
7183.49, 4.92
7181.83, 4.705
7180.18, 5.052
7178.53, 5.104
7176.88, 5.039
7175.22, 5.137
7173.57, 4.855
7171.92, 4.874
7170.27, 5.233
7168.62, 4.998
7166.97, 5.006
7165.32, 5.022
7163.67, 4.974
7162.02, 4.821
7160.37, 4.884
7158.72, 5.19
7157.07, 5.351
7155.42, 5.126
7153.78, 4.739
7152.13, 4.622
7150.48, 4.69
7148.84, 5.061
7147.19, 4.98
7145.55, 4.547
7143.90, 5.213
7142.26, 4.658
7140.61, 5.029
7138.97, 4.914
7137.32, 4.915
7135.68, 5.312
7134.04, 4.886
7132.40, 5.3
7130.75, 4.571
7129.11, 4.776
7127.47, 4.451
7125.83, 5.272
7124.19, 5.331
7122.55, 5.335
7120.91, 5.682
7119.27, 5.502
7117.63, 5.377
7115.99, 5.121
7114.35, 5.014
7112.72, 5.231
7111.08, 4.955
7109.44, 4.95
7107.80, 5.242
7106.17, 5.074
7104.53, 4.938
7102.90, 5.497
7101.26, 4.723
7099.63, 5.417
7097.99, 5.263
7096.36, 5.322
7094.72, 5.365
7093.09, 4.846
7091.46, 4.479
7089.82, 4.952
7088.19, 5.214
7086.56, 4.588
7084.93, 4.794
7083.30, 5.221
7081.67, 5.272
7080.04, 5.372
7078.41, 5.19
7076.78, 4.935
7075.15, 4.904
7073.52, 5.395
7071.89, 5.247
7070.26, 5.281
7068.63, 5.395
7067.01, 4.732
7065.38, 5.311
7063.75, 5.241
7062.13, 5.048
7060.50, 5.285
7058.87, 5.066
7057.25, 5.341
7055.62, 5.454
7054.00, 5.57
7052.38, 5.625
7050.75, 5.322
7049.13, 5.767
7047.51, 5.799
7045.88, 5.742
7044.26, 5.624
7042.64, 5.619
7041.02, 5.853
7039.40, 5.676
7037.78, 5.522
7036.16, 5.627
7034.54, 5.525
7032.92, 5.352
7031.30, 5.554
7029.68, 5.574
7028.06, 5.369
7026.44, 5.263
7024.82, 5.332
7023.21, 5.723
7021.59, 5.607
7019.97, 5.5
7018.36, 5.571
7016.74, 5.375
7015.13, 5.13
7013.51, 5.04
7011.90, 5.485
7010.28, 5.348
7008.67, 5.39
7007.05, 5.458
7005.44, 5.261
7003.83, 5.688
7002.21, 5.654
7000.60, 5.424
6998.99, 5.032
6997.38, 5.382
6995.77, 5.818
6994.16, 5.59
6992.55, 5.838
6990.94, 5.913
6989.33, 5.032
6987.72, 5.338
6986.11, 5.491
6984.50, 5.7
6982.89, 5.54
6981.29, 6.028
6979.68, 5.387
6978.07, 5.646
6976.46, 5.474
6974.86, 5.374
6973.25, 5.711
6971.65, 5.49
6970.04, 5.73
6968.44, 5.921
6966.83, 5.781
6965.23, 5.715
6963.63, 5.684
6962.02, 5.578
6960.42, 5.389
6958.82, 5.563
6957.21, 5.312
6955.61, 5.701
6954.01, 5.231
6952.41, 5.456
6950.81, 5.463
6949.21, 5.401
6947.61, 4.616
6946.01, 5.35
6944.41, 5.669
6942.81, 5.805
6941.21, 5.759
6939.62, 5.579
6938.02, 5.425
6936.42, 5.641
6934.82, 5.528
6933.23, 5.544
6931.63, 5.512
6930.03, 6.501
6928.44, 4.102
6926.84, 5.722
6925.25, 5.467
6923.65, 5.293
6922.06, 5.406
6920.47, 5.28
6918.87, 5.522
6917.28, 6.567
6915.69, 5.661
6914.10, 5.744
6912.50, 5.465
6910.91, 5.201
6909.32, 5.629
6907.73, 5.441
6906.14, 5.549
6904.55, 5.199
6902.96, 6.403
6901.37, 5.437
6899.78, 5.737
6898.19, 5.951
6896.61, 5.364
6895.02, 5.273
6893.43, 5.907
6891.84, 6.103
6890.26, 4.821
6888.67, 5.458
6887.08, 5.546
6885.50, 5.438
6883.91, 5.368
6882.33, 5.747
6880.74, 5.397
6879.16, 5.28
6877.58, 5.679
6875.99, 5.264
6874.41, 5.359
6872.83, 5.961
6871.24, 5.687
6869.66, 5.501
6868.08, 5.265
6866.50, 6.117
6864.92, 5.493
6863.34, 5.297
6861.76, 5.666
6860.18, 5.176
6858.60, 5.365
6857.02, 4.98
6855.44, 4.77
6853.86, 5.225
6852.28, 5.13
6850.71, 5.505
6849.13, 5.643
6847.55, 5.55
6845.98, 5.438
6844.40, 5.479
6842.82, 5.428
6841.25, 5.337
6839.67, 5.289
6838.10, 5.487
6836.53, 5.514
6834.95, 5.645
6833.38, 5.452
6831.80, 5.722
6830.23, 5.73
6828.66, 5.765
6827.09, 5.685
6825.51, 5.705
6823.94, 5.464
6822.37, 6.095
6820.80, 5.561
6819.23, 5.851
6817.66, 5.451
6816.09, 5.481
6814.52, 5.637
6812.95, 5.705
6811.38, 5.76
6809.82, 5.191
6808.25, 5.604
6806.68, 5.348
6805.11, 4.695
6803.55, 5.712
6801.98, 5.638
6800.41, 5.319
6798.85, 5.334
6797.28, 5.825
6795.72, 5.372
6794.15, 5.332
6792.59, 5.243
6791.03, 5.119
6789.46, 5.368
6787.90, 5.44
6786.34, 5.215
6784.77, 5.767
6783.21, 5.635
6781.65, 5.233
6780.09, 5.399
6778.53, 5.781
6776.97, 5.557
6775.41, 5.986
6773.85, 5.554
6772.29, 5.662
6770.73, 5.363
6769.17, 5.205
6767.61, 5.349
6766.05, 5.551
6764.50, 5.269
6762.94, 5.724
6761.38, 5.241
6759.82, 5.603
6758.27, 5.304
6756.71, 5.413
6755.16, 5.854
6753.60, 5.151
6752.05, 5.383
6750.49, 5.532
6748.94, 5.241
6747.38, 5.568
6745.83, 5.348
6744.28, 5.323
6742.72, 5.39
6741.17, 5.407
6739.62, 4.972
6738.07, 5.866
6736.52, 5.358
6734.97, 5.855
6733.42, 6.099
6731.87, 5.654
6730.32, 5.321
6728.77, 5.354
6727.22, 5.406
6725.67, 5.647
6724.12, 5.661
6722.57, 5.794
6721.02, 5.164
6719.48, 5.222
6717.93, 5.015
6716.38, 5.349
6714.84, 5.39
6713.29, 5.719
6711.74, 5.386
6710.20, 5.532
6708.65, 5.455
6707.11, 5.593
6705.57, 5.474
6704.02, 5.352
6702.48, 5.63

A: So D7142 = 0.08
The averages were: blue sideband 5.47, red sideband 5.24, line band 4.93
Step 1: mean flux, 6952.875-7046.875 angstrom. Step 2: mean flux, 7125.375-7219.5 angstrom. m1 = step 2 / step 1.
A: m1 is 0.9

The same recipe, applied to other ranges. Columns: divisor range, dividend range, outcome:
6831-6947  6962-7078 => 0.99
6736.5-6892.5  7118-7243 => 0.92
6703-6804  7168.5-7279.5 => 0.94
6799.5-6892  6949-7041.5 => 1.01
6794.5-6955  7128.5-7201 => 0.90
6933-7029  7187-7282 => 0.94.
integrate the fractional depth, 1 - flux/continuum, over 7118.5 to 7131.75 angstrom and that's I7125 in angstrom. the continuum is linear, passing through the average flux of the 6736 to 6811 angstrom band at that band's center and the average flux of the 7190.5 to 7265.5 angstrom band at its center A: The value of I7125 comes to 0.3 angstrom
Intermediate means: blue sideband 5.43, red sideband 5.16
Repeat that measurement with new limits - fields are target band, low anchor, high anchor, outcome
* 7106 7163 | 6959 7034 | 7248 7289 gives 3.7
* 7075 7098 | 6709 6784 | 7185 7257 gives 0.8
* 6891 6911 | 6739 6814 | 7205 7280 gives -1.0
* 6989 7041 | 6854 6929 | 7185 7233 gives -1.6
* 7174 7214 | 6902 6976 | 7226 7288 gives 2.6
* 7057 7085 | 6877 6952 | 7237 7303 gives 1.1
